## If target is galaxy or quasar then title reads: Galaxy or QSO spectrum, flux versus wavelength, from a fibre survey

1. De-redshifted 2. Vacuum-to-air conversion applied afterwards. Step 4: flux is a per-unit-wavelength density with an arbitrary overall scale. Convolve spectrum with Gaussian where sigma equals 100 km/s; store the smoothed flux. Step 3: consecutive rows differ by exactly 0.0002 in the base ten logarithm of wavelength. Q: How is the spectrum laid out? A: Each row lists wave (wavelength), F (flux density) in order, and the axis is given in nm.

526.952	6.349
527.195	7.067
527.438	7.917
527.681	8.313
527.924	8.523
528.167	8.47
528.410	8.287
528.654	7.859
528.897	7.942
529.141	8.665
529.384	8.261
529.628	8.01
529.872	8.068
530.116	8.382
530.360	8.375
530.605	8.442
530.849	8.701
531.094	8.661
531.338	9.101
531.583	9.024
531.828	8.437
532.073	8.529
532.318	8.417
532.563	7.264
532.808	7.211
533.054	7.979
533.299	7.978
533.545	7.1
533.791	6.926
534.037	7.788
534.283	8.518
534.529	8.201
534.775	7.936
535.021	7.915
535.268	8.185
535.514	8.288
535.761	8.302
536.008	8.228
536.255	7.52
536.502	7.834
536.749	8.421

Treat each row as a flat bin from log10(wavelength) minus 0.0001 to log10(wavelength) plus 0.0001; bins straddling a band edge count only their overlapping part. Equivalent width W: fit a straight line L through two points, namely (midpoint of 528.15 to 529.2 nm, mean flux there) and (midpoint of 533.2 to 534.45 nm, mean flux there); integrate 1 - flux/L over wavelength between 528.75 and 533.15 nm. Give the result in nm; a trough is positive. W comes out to -0.19 nm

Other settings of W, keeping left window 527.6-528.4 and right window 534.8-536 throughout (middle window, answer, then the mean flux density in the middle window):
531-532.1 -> -0.06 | 8.77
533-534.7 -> 0.09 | 7.78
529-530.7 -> 0.01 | 8.31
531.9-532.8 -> 0.03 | 7.99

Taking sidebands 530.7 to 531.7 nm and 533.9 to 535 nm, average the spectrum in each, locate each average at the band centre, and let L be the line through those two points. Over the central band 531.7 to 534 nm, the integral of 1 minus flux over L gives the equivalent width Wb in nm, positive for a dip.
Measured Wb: 0.192 nm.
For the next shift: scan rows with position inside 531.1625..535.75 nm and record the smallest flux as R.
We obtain 6.926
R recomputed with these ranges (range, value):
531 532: 8.437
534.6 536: 7.915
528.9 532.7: 7.264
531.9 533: 7.211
